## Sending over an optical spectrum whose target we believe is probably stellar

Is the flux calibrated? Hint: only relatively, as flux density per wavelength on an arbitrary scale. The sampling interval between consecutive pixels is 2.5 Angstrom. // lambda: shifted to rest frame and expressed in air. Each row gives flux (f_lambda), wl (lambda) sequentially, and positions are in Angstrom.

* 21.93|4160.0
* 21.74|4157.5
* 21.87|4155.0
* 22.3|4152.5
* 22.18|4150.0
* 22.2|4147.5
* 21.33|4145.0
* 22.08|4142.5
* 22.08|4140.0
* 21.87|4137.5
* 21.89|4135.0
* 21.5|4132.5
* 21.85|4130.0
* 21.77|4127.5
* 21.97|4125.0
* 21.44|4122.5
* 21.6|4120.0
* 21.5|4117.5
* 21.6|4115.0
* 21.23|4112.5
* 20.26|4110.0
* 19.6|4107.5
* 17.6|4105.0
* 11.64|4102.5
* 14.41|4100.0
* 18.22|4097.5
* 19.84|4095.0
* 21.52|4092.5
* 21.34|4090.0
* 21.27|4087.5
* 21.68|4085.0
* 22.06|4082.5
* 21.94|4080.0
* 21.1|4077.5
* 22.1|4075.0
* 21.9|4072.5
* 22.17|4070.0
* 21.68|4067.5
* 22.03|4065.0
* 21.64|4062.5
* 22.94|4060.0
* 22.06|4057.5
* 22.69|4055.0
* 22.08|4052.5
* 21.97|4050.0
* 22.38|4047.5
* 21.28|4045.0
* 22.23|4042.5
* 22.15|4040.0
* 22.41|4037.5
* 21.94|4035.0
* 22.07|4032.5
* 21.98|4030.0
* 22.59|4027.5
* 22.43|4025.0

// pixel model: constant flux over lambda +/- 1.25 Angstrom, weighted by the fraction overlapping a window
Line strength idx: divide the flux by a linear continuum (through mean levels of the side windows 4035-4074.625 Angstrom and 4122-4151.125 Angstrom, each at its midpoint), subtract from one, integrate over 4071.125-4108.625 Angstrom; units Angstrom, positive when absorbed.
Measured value 3.8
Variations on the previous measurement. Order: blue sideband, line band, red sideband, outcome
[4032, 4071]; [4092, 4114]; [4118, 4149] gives 3.7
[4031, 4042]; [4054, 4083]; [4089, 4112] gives -2.6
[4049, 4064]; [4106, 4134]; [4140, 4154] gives 1.0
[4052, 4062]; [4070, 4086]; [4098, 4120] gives -0.7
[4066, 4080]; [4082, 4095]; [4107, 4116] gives 0.0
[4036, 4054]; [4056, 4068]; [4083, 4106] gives -0.7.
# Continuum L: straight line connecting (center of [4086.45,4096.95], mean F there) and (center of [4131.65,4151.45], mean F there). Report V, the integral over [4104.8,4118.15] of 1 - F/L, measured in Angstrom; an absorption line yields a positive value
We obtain 0.5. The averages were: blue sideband 20.8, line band 20.5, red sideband 21.9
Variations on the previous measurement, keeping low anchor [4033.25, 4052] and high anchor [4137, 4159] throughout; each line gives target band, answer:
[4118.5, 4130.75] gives 0.15 Angstrom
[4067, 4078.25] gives 0.10 Angstrom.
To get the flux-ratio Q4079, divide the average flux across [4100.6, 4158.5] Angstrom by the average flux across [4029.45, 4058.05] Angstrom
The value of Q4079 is 0.9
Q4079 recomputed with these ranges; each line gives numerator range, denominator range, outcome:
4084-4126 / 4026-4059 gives 0.89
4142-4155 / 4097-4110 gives 1.33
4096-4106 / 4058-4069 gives 0.70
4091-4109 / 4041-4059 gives 0.80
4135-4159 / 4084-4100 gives 1.09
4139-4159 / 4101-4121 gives 1.14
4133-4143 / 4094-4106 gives 1.35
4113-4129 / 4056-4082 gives 0.98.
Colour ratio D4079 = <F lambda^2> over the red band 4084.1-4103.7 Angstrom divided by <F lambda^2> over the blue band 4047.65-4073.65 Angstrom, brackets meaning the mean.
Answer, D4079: 0.9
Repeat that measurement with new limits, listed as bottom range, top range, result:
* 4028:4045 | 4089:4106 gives 0.83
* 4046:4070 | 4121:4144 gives 1.02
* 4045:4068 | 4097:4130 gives 0.91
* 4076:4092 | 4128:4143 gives 1.04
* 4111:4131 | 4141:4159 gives 1.03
